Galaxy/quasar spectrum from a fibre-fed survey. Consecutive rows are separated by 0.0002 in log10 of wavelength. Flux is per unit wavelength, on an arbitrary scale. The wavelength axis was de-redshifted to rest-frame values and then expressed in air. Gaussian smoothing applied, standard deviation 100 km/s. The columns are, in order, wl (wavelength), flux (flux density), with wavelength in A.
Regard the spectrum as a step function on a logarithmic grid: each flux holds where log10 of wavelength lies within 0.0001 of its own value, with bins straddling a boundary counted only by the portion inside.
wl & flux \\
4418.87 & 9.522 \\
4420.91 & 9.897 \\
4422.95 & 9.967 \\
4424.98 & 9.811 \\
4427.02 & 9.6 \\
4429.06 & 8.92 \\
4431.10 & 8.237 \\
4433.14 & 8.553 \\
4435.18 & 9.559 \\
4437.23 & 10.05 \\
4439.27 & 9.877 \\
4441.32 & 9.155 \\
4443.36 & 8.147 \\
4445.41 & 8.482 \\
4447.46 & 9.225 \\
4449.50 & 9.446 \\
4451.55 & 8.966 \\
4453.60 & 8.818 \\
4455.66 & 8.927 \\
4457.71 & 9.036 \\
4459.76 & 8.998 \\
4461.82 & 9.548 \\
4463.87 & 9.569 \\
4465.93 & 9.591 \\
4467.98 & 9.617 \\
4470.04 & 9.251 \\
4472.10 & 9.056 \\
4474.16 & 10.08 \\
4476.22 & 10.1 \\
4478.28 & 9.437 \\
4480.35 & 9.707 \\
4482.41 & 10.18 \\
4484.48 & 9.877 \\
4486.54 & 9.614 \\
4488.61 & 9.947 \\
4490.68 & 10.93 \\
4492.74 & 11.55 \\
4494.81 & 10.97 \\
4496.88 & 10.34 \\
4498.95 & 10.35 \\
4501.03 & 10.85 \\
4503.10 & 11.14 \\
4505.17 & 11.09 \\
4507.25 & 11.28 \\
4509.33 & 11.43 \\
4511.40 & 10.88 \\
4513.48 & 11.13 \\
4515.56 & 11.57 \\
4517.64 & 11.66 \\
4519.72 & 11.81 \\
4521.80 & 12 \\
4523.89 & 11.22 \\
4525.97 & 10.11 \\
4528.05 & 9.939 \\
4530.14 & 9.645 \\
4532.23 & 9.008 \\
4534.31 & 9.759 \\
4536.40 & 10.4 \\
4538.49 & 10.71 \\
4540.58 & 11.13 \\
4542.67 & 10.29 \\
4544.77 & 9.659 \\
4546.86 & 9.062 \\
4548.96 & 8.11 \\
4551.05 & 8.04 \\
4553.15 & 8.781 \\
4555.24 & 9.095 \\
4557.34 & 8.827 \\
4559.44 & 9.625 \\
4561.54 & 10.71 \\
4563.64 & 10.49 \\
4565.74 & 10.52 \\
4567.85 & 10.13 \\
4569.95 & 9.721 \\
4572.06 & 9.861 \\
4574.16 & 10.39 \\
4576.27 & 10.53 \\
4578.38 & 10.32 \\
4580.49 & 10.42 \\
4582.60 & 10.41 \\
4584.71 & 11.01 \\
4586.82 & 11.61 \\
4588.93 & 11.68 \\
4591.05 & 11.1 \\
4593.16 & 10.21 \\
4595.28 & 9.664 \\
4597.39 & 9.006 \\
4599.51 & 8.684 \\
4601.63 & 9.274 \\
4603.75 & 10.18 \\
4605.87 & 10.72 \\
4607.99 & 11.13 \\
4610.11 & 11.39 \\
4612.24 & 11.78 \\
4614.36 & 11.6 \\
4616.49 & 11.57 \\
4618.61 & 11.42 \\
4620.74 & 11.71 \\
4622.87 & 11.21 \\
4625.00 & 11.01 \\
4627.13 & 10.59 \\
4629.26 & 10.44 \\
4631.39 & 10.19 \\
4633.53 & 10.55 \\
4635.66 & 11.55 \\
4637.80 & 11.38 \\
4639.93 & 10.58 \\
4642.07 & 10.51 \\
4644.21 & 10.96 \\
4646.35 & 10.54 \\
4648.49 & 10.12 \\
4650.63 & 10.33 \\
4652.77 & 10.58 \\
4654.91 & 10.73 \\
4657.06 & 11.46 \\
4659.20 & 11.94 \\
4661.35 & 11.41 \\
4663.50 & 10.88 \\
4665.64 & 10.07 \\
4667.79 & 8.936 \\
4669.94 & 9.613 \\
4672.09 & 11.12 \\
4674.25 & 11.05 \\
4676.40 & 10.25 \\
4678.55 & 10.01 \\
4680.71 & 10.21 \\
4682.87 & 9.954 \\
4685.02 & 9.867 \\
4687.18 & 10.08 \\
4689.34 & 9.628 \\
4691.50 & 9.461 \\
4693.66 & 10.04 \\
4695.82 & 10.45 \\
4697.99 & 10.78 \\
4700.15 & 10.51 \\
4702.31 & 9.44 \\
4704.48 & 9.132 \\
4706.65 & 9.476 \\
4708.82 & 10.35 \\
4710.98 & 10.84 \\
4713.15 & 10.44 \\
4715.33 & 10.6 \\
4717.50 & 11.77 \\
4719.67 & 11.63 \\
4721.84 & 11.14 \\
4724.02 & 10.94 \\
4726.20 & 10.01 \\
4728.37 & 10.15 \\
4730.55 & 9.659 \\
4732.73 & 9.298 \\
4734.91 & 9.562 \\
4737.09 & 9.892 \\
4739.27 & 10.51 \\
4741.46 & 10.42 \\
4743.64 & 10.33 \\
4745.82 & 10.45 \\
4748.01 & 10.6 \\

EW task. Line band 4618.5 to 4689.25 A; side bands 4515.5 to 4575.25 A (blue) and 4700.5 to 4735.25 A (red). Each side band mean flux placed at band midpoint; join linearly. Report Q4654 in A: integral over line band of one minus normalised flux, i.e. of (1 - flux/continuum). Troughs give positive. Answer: -2.9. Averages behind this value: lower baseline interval 10.1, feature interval 10.6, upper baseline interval 10.3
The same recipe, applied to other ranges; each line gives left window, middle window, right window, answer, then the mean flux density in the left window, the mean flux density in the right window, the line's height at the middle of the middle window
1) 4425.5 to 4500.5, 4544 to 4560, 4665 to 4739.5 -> 1.5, 9.56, 10.2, 9.8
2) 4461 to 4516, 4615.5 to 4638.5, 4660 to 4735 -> -1.7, 10.3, 10.3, 10.3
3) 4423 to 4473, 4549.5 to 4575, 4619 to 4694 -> 0.8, 9.2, 10.6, 9.94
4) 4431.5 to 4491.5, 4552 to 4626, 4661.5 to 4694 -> -4.6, 9.42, 10.1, 9.83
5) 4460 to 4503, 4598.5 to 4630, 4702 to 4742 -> -2.1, 10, 10.3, 10.2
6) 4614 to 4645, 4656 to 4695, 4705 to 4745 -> 1.4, 11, 10.4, 10.7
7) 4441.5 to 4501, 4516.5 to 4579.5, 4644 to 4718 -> -0.9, 9.65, 10.4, 9.91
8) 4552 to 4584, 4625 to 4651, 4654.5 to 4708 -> -1.3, 9.99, 10.3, 10.2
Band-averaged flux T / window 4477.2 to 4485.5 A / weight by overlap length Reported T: 9.79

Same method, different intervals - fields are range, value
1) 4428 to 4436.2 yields 8.82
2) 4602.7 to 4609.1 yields 10.7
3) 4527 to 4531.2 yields 9.78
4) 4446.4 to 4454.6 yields 9.12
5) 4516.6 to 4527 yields 11.4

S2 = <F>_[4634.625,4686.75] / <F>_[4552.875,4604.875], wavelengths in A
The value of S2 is 1.05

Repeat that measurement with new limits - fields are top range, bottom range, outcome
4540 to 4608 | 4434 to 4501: 1.03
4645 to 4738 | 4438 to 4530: 1.02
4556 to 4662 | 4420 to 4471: 1.15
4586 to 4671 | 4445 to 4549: 1.06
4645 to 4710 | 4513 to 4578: 1.02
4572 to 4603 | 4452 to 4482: 1.09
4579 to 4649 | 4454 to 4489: 1.13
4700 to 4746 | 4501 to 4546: 0.96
